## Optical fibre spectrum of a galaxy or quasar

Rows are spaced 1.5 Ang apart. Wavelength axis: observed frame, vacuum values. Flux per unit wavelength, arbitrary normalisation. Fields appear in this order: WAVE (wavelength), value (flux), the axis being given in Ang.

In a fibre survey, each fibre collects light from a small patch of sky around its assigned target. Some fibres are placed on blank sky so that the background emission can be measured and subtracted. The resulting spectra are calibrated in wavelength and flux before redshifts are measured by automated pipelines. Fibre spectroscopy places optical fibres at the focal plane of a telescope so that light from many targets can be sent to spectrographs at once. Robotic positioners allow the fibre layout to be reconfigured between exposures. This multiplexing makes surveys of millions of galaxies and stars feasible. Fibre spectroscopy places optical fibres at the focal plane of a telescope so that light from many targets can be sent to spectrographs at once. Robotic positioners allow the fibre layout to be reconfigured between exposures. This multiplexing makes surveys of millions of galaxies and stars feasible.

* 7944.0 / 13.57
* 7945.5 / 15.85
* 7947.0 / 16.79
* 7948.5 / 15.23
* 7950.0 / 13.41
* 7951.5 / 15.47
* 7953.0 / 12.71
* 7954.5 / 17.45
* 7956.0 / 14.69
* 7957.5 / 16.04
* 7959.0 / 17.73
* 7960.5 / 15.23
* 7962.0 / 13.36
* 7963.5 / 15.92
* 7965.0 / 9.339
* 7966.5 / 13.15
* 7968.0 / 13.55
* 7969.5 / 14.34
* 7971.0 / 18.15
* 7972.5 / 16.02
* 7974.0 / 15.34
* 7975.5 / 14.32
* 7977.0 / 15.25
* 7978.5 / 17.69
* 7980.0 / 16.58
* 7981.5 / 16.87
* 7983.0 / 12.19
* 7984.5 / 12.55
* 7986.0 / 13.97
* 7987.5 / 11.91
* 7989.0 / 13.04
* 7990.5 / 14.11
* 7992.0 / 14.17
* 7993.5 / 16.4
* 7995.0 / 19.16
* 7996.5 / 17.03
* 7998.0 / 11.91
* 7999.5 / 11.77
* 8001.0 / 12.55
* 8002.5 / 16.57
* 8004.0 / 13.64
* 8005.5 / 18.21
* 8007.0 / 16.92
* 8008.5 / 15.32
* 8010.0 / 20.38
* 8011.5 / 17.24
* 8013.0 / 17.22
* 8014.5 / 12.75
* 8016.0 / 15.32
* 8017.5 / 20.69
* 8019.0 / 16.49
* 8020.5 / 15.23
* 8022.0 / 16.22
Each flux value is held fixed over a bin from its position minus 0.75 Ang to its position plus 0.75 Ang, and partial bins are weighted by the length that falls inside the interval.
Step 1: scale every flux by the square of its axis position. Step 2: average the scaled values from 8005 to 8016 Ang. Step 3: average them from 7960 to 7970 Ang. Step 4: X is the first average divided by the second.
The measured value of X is 1.3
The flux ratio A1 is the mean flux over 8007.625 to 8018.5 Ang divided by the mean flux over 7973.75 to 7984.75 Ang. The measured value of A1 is 1.12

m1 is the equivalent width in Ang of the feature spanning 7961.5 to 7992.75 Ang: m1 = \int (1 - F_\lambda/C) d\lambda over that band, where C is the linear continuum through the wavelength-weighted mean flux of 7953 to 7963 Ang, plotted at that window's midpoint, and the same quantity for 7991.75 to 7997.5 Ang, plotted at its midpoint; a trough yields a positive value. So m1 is 3.4 Ang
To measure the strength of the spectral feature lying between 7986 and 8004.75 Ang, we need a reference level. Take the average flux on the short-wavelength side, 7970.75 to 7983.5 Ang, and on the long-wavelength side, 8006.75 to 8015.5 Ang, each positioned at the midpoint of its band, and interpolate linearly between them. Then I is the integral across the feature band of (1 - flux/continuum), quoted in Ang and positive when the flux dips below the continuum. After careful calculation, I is 2.2 Ang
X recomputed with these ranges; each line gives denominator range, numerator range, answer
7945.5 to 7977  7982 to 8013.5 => 1.02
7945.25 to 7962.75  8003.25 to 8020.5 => 1.10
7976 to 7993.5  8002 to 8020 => 1.16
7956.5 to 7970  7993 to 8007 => 1.08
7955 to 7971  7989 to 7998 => 1.08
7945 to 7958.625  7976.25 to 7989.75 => 0.95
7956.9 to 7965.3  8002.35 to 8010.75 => 1.15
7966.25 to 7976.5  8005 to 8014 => 1.16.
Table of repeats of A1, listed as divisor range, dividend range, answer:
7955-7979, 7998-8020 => 1.06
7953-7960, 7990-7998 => 0.99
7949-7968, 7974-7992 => 0.99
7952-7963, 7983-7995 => 0.91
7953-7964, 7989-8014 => 1.01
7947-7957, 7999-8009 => 1.00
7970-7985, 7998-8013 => 1.01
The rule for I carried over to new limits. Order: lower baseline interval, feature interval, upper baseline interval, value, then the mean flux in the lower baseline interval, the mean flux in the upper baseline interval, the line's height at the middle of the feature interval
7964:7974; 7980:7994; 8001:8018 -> 1.13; 14.2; 16.5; 15.2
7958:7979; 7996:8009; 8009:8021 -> 1.24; 14.9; 16.9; 16.4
